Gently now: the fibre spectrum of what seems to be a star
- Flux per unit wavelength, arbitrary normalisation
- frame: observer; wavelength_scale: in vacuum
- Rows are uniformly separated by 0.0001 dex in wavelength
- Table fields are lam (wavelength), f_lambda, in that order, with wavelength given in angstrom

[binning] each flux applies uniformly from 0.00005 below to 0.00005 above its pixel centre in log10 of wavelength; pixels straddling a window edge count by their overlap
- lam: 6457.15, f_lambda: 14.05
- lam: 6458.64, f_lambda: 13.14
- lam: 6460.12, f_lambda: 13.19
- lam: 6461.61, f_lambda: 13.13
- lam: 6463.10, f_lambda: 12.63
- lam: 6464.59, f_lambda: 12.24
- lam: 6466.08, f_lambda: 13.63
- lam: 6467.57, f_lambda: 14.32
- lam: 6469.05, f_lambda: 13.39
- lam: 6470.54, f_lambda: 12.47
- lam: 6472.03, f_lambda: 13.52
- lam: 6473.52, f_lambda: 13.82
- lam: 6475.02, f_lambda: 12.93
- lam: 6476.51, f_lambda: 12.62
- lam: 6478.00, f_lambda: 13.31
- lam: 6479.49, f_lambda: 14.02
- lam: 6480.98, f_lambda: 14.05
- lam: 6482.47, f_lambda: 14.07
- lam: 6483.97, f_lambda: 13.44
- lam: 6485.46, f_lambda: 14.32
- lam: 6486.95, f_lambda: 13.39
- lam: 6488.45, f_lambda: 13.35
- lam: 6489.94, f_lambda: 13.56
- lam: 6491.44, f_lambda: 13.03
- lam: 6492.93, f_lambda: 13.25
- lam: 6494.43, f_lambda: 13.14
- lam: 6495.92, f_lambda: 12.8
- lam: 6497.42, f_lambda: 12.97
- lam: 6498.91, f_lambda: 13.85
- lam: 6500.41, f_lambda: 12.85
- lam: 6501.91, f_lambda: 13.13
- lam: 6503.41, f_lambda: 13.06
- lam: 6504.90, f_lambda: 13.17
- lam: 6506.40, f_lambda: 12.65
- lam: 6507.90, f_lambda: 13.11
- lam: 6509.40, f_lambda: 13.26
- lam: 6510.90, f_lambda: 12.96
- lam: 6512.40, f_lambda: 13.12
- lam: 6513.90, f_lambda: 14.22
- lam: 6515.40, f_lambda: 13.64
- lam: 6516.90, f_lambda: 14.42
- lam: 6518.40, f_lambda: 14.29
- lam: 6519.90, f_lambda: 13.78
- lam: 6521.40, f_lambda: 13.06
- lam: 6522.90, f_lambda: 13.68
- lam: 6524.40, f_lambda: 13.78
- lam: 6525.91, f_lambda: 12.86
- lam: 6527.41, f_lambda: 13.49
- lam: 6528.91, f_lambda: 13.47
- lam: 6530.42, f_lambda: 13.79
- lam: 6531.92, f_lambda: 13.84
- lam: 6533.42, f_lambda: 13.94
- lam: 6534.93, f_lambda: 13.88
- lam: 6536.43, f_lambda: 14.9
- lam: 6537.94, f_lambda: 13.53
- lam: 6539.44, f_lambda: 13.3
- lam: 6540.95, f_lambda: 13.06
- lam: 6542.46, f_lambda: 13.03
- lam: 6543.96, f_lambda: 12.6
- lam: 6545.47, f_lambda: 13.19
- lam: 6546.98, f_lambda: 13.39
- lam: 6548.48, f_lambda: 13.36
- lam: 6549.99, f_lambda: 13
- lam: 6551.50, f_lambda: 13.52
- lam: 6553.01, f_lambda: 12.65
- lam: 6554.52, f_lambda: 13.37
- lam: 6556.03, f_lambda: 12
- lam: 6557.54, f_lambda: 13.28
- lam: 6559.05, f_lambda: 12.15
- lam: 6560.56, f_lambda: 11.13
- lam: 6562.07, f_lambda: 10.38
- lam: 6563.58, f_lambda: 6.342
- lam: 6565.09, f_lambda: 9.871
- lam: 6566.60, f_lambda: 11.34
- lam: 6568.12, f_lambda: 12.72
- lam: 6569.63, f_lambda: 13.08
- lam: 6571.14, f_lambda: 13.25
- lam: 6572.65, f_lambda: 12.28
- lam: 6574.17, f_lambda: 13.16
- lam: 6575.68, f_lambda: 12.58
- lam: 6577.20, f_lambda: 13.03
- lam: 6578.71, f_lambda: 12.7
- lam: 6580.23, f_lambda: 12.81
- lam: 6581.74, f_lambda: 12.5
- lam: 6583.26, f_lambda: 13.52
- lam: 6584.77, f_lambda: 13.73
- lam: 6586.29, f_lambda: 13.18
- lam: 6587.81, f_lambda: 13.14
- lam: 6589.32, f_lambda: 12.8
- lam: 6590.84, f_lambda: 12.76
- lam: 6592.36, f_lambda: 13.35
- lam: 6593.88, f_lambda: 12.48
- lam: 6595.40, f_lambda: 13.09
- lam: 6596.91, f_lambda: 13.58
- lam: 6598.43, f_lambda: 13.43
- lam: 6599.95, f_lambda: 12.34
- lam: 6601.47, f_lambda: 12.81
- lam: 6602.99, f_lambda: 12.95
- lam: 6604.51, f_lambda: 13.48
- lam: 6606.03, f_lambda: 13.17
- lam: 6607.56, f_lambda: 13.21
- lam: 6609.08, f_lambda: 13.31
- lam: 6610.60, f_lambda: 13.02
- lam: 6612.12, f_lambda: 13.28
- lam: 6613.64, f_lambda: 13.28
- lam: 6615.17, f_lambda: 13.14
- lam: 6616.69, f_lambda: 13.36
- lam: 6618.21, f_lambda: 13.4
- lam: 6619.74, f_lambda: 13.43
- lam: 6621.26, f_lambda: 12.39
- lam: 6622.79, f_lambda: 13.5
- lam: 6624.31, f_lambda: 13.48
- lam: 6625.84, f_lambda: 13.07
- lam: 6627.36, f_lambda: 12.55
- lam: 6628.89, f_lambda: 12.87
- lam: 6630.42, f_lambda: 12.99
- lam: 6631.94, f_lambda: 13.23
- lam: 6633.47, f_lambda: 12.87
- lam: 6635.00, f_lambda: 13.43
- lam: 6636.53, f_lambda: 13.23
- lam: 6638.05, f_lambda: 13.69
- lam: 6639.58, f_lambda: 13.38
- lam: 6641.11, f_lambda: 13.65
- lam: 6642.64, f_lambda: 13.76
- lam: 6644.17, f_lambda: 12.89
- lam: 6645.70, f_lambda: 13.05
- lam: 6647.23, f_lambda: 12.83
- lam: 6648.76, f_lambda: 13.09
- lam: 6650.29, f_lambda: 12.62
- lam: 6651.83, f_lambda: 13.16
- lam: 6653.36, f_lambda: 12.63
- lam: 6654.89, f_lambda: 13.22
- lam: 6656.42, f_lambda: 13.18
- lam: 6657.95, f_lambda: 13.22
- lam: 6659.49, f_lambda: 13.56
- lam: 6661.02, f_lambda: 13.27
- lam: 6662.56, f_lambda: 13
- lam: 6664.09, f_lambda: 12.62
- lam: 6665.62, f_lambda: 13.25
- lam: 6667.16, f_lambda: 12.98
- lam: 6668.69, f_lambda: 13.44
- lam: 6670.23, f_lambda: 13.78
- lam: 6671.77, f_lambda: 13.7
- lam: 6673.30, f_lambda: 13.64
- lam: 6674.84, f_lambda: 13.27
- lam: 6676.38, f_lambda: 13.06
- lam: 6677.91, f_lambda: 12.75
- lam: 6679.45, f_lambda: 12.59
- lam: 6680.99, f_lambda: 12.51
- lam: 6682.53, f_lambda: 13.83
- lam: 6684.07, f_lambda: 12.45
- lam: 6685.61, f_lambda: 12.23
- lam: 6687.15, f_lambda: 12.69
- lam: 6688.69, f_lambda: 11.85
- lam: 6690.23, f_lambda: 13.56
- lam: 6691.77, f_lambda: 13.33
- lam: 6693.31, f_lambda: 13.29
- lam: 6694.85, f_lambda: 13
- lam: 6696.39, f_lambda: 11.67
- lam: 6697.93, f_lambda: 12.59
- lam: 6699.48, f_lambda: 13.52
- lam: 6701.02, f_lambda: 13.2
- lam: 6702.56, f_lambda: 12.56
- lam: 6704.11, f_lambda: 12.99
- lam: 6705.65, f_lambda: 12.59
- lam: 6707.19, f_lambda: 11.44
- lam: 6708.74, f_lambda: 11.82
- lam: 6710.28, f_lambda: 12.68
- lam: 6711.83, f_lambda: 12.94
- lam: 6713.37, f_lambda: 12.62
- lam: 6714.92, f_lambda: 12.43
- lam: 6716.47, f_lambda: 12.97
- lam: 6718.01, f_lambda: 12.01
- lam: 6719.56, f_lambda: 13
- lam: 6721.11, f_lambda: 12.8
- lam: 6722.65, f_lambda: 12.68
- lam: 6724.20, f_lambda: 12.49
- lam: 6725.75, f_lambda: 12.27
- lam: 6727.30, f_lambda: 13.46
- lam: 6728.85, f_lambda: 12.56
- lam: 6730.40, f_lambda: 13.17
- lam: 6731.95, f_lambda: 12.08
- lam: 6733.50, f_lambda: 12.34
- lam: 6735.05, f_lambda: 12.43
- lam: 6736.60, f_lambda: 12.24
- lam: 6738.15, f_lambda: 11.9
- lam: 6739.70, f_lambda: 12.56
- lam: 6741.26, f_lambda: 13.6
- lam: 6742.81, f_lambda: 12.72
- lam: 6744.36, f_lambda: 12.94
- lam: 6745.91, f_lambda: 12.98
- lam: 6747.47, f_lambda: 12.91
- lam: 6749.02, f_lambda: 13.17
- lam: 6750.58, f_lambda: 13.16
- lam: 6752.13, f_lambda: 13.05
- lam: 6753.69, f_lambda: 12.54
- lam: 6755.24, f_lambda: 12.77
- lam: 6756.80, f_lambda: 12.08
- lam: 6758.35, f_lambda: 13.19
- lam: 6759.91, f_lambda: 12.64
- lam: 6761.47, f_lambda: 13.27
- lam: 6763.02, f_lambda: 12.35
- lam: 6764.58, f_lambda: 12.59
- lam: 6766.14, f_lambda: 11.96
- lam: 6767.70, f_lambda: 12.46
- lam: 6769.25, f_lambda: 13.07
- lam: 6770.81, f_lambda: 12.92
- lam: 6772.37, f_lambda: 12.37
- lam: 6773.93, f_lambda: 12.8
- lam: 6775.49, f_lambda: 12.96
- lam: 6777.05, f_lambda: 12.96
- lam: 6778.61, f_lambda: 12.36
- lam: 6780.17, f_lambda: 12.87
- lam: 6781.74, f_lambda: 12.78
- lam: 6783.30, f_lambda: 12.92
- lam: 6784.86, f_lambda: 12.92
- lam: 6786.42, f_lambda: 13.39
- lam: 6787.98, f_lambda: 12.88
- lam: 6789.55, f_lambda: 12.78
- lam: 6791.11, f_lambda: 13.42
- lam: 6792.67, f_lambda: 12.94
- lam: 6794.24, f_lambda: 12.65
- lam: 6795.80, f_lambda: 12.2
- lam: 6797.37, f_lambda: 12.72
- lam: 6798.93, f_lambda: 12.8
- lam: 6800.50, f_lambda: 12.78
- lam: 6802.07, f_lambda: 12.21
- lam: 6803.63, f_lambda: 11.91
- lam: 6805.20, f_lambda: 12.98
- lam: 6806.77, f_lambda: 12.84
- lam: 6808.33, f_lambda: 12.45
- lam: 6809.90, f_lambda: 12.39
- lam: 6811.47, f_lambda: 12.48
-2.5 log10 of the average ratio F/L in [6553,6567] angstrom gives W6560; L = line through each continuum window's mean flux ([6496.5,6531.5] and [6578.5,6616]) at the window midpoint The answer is 0.184 mag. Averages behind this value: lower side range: 13.4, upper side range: 13.1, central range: 11.2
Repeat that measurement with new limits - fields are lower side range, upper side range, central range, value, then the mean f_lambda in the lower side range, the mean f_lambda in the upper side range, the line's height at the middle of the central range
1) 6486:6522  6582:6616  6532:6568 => 0.06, 13.3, 13.1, 13.2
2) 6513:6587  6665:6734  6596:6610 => -0.02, 12.9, 12.8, 12.9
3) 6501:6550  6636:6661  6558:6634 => 0.05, 13.5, 13.2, 13.3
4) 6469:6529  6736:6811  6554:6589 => 0.08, 13.4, 12.7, 13.2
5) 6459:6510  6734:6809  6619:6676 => -0.02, 13.3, 12.7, 13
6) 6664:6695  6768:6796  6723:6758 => 0.02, 13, 12.9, 12.9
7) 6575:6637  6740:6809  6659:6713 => 0.00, 13.1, 12.8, 12.9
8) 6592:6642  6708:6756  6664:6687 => -0.01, 13.2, 12.7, 12.9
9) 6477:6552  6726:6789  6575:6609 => 0.02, 13.5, 12.8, 13.2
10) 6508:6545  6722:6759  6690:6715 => 0.01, 13.6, 12.7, 12.9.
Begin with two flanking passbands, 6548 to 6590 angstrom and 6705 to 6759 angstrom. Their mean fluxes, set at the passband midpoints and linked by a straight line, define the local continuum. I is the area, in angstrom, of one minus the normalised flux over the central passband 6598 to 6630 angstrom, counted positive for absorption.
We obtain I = -1.69 angstrom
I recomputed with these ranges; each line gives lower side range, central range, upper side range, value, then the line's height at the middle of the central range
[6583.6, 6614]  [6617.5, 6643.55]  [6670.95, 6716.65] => -0.4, 13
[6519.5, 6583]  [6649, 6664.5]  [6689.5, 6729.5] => -0.4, 12.7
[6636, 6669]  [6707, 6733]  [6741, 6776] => 0.7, 12.9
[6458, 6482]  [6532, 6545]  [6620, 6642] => -0.3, 13.2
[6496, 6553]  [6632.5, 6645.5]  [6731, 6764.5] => -0.3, 13.1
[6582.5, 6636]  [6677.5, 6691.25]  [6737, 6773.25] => 0.2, 12.9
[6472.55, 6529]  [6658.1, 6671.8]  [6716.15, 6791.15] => -0.3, 13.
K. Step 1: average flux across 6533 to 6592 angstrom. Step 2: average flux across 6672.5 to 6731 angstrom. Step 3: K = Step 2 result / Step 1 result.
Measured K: 1.01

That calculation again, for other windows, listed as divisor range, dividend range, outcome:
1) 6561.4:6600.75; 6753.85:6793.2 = 1.03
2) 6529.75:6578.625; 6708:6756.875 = 1.00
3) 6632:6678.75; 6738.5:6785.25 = 0.97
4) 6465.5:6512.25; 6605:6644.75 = 0.99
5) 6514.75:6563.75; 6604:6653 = 1.00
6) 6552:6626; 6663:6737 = 1.01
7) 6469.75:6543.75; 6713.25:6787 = 0.95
